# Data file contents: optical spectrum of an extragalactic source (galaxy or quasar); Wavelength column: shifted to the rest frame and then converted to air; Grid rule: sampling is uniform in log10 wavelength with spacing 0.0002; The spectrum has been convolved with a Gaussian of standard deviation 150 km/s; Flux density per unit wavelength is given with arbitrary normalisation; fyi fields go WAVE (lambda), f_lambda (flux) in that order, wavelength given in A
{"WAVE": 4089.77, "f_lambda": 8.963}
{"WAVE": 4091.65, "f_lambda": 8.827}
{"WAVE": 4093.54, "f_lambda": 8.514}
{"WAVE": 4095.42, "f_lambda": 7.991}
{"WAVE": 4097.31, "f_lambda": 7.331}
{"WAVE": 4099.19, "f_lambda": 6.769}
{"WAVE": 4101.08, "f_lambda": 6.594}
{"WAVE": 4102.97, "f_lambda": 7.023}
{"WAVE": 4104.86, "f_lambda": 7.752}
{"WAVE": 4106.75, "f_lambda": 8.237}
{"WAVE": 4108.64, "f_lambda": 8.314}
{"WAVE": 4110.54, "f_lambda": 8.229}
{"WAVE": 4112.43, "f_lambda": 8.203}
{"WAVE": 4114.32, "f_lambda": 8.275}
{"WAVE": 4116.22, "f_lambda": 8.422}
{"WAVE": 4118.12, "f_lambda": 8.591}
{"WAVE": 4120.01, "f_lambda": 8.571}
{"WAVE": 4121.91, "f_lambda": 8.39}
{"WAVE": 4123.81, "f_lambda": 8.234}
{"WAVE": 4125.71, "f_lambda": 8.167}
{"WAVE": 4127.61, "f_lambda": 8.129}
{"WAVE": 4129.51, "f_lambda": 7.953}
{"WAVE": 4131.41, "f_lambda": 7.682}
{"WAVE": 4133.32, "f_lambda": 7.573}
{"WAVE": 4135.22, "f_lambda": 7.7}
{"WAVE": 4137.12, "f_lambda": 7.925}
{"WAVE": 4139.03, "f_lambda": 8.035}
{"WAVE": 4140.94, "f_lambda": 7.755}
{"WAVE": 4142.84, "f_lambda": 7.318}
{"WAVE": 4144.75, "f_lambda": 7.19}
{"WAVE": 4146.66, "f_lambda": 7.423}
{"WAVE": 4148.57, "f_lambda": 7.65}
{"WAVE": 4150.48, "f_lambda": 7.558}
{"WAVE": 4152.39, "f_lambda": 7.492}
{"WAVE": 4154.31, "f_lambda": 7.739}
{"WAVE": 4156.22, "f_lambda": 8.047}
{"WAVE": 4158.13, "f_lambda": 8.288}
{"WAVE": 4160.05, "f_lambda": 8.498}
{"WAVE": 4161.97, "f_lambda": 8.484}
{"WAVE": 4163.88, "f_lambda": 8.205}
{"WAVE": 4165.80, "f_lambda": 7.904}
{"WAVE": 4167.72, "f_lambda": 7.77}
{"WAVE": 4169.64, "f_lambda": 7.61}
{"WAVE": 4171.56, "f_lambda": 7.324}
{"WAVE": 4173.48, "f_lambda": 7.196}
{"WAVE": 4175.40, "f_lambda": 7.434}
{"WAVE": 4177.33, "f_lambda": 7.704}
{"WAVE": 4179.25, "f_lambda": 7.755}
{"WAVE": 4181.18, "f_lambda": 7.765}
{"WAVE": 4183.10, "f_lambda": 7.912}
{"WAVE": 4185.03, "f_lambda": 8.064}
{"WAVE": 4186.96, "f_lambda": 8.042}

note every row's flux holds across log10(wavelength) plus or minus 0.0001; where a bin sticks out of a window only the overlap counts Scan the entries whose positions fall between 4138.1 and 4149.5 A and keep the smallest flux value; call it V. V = 7.19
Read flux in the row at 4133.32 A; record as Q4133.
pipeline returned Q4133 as 7.573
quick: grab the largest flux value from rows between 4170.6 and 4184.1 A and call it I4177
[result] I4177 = 7.912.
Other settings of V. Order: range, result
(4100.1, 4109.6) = 6.594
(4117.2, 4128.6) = 8.129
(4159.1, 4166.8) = 7.904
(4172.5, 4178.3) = 7.196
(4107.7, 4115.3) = 8.203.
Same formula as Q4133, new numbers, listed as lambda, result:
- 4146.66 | 7.423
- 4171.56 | 7.324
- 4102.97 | 7.023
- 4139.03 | 8.035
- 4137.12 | 7.925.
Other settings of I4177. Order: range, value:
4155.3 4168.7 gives 8.498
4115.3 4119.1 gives 8.591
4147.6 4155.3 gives 7.739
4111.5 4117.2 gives 8.422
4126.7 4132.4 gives 8.129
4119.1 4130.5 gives 8.571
